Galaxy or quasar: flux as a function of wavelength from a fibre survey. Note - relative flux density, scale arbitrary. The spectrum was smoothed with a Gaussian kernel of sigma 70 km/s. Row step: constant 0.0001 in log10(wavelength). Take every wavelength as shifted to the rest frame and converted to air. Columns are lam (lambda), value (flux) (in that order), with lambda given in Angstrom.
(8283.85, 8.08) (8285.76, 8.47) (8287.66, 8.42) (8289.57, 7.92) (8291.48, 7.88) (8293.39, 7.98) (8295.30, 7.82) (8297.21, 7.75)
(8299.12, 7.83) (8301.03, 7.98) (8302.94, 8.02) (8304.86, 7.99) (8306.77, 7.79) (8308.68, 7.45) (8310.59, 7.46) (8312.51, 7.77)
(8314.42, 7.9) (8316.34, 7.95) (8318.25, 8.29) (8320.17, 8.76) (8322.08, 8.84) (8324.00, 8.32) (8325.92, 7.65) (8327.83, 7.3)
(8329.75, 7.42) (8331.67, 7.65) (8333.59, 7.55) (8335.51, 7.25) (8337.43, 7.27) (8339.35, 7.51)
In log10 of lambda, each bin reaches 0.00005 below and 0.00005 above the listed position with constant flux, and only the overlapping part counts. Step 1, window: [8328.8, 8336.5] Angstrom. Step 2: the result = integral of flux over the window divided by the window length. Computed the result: 7.46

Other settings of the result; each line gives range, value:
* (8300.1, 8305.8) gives 7.99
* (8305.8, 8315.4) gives 7.68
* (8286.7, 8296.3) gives 8.01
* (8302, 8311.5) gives 7.74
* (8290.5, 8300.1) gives 7.85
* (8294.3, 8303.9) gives 7.88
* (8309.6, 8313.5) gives 7.62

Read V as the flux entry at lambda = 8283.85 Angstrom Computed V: 8.08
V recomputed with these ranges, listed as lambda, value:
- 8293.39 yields 7.98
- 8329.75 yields 7.42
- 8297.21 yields 7.75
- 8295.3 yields 7.82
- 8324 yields 8.32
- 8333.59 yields 7.55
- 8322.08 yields 8.84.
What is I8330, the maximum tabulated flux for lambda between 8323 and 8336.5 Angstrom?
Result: 8.32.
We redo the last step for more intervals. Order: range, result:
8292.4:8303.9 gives 8.02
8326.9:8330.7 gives 7.42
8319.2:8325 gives 8.84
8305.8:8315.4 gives 7.9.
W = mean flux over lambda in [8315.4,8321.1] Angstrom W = 8.33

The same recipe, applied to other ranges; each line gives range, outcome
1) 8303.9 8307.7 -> 7.89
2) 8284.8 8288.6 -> 8.46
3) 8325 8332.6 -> 7.51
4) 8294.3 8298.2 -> 7.79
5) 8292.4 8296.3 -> 7.9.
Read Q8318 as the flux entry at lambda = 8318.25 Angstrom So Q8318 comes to 8.29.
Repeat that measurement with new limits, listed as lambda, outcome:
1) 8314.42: 7.9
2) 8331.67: 7.65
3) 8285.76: 8.47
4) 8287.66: 8.42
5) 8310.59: 7.46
